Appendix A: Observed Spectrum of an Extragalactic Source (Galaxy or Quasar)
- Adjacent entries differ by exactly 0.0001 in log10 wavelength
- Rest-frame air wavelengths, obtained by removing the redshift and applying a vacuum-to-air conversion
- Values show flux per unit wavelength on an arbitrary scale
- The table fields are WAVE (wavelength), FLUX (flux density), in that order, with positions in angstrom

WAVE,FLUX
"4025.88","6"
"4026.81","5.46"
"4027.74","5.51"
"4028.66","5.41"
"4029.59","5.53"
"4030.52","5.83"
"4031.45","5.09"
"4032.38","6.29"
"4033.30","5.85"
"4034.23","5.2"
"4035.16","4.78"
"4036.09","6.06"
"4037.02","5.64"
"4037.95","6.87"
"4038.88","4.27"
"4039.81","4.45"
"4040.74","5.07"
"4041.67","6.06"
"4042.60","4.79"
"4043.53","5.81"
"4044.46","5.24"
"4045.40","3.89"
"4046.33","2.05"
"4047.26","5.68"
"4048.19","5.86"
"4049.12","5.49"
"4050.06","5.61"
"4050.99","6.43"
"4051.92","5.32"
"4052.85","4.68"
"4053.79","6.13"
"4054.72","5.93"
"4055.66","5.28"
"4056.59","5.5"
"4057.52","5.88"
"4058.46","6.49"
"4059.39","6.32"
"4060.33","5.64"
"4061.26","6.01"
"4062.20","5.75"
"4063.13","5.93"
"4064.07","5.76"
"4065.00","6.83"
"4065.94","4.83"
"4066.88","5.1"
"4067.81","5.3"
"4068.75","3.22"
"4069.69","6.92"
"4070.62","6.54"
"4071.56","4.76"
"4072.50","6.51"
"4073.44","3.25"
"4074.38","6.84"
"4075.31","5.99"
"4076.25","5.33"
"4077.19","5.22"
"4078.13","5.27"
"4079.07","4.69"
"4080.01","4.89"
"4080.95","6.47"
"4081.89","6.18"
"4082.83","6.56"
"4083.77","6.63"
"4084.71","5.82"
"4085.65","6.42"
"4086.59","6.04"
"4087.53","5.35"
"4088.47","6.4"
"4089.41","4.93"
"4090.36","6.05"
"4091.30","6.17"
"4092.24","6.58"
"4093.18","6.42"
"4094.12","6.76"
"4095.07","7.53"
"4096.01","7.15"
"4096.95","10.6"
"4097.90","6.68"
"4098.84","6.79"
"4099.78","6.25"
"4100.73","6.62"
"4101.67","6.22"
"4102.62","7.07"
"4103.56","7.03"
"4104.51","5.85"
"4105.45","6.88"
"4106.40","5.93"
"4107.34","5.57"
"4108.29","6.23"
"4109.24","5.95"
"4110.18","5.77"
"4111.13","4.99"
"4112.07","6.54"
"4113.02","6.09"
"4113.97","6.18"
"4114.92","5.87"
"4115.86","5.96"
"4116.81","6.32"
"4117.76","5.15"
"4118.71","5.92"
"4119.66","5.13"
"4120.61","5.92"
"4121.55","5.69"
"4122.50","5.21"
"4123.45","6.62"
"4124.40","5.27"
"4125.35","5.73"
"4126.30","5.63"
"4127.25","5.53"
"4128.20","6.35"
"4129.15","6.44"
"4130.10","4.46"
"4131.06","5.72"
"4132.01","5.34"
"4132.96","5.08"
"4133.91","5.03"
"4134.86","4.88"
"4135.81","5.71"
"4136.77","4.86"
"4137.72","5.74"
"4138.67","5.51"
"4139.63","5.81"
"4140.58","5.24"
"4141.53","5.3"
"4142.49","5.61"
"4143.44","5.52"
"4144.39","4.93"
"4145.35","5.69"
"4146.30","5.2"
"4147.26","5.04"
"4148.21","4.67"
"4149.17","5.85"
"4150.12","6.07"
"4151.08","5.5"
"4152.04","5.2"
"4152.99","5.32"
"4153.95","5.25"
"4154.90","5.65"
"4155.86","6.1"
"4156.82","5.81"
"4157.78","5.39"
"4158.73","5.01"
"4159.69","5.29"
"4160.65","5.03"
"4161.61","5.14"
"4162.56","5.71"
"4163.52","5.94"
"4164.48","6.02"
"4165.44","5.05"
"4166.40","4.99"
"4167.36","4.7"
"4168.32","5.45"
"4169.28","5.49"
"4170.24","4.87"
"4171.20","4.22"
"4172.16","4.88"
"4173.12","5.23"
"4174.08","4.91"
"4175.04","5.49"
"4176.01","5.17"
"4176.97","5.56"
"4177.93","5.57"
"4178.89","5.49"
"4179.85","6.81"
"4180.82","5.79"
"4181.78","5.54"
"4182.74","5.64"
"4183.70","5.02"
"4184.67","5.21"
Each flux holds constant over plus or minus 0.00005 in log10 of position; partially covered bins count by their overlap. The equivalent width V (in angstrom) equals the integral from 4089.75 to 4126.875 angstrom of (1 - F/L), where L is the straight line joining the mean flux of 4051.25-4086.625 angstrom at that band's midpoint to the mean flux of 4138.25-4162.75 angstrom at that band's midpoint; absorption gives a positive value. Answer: -4.7 angstrom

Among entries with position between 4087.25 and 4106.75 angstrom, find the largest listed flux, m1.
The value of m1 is 10.6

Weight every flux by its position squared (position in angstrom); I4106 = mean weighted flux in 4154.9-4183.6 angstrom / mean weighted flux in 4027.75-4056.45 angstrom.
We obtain 1.1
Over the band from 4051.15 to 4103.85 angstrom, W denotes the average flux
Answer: 6.02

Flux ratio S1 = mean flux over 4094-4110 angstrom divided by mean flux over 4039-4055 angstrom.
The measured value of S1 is 1.3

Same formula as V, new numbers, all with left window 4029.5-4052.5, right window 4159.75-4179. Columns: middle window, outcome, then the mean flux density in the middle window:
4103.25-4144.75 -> -3.3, 5.69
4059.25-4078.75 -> -1.0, 5.57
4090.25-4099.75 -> -3.2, 7.08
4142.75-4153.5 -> -0.2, 5.37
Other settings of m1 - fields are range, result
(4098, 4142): 7.07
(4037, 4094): 6.92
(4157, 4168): 6.02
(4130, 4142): 5.81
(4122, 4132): 6.62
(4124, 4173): 6.44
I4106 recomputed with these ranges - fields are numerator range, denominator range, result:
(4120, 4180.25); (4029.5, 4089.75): 1.02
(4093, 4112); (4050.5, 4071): 1.18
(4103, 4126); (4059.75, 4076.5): 1.08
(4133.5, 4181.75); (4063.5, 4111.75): 0.92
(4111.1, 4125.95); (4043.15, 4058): 1.13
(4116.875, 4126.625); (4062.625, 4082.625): 1.05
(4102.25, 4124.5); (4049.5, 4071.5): 1.08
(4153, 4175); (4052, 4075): 0.98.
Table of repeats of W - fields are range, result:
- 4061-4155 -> 5.82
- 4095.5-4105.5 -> 7.02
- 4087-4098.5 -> 6.72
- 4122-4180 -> 5.41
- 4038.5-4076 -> 5.44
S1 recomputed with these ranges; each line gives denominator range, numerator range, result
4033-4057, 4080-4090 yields 1.14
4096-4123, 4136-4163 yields 0.87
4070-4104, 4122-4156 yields 0.88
